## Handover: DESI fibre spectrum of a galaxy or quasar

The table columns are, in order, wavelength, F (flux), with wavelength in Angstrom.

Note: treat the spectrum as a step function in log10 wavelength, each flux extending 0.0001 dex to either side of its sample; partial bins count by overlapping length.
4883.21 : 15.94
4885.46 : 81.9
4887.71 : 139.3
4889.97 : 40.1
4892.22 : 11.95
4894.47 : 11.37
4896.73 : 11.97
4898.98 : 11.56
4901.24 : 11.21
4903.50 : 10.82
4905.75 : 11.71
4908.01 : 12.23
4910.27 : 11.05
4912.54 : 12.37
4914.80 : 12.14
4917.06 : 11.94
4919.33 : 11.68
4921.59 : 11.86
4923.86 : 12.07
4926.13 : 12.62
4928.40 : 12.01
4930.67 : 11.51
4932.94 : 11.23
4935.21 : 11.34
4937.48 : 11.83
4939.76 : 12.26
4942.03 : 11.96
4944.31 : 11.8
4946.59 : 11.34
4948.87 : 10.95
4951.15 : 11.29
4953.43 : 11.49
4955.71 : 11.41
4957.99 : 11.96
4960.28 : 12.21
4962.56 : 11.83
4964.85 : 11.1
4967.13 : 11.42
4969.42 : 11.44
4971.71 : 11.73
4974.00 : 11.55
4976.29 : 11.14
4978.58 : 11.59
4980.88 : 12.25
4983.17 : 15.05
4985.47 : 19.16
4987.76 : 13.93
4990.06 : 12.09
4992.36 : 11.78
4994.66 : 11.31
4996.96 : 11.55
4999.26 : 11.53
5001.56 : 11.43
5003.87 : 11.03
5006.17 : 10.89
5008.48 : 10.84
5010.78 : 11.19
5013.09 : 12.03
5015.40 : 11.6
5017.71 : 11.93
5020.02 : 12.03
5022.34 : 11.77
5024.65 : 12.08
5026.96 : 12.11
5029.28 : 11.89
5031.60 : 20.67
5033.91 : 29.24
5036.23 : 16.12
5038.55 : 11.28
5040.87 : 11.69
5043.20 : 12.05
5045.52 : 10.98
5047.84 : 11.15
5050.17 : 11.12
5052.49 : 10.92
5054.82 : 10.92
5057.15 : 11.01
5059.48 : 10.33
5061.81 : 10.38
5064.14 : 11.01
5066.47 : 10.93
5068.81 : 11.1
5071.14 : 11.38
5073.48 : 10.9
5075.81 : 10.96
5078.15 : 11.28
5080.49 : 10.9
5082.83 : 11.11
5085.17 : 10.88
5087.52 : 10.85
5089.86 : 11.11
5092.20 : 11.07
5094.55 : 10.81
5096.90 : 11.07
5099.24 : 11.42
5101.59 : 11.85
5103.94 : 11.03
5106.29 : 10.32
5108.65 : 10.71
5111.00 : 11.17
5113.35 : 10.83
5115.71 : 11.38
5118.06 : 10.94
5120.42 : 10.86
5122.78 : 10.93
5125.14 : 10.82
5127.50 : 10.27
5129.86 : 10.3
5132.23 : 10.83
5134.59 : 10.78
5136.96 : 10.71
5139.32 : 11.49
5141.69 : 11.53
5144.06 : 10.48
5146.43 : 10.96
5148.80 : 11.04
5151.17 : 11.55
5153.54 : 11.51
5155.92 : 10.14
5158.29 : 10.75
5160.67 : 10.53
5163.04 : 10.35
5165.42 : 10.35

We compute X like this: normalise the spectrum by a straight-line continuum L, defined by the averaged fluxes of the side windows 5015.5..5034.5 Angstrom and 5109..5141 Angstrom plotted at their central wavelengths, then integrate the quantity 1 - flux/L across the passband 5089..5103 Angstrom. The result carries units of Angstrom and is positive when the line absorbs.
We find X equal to 0.9 Angstrom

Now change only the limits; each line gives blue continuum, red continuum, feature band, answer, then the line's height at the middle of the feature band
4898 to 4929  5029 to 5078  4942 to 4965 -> 0.89 Angstrom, 12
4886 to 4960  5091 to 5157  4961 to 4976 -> 3.96 Angstrom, 15.6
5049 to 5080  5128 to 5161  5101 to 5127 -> -0.08 Angstrom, 10.9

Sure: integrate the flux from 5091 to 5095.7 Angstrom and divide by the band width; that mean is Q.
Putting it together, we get 10.9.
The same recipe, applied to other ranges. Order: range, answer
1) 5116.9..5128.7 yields 10.8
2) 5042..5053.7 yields 11.2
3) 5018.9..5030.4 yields 12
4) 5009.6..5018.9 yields 11.7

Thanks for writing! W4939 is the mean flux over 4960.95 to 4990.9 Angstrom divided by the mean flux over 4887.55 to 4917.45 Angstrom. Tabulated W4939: 0.65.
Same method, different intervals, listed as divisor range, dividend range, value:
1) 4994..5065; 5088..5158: 0.88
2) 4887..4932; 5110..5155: 0.60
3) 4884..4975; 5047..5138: 0.63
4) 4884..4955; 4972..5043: 0.69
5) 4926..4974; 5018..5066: 1.11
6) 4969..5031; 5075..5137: 0.90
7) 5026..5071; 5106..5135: 0.84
